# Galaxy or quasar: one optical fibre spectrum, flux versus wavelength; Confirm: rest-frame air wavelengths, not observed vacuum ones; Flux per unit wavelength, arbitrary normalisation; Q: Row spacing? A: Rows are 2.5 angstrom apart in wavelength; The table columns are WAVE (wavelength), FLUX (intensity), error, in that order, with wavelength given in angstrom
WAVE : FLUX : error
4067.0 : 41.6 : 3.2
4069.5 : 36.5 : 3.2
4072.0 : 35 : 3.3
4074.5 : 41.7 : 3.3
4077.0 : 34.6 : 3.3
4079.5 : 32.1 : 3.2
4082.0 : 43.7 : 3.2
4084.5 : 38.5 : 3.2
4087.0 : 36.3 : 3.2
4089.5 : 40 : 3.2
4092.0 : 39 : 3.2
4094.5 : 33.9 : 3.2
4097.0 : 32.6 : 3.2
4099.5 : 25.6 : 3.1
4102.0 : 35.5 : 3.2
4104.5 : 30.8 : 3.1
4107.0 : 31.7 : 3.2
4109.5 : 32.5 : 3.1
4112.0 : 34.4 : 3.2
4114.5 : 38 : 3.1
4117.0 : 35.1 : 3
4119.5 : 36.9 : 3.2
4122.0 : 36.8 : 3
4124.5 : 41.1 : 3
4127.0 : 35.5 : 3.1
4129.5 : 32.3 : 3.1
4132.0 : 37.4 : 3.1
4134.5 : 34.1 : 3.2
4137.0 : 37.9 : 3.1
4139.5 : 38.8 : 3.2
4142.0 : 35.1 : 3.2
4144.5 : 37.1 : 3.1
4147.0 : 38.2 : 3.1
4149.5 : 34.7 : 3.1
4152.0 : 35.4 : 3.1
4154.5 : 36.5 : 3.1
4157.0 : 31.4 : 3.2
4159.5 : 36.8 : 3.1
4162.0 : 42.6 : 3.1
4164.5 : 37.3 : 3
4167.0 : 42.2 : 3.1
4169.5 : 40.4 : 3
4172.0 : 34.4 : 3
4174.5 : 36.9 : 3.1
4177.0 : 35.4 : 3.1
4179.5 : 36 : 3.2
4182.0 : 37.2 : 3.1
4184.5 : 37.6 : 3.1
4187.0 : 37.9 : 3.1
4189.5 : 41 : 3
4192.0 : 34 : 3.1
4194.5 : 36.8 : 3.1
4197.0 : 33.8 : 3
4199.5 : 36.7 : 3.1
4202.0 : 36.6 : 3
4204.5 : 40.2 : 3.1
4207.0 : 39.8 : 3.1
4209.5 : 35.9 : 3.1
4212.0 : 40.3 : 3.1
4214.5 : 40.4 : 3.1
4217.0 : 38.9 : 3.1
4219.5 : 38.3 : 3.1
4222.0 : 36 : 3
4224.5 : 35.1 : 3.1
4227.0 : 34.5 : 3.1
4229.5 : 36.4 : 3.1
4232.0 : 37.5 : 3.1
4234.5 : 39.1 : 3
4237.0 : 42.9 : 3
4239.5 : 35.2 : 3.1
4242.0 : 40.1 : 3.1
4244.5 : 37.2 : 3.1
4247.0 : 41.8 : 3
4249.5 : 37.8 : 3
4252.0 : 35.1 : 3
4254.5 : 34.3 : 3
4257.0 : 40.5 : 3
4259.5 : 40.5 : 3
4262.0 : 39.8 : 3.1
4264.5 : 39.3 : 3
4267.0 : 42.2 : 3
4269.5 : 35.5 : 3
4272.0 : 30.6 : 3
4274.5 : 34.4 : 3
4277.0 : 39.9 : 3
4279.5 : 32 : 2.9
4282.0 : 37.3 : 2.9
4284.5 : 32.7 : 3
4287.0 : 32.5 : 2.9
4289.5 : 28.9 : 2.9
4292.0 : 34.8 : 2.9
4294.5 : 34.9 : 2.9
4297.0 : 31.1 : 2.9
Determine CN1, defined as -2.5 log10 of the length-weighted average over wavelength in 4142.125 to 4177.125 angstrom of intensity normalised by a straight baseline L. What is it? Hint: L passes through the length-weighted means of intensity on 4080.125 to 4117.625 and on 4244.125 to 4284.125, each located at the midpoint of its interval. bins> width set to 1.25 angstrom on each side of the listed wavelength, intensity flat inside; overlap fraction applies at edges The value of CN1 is -0.03 mag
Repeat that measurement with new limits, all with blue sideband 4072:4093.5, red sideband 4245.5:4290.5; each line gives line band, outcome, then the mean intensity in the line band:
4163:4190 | -0.02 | 37.8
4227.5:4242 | -0.04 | 38.2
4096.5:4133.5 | 0.10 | 34.4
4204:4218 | -0.07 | 39.2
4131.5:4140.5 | 0.02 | 37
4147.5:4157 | 0.07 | 35.2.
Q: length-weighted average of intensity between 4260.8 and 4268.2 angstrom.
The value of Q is 40.4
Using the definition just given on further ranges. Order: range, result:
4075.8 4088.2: 37.1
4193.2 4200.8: 35.8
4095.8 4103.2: 31.2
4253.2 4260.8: 38.4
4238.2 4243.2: 37.7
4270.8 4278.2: 35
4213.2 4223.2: 38.4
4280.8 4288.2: 34.2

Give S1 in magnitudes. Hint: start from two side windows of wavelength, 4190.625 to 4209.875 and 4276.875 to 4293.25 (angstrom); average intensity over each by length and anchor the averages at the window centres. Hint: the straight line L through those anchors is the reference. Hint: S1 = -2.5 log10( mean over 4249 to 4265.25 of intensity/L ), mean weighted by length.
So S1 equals -0.11 mag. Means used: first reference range 36.8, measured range 38.2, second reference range 33.6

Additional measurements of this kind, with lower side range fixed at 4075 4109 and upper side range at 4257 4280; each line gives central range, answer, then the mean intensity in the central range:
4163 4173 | -0.08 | 38.8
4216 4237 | -0.01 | 37.3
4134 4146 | -0.03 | 36.8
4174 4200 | -0.01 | 36.7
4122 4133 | -0.03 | 36.6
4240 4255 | -0.02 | 37.8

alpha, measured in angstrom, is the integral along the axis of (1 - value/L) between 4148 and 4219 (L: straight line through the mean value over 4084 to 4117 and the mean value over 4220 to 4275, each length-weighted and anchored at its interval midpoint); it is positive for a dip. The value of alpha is -2.3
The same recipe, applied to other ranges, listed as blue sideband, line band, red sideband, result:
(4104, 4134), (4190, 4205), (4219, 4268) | 0.3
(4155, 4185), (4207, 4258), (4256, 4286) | -1.1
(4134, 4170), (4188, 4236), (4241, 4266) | 0.8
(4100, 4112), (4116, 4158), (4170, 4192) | -2.3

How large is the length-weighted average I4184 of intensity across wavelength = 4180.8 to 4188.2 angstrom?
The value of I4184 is 37.6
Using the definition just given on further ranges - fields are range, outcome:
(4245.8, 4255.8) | 37.2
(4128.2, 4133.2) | 34.8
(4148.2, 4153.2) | 35.1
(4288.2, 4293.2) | 31.8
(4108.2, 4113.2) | 33.4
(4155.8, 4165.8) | 37.1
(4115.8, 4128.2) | 37.1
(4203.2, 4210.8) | 38.6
